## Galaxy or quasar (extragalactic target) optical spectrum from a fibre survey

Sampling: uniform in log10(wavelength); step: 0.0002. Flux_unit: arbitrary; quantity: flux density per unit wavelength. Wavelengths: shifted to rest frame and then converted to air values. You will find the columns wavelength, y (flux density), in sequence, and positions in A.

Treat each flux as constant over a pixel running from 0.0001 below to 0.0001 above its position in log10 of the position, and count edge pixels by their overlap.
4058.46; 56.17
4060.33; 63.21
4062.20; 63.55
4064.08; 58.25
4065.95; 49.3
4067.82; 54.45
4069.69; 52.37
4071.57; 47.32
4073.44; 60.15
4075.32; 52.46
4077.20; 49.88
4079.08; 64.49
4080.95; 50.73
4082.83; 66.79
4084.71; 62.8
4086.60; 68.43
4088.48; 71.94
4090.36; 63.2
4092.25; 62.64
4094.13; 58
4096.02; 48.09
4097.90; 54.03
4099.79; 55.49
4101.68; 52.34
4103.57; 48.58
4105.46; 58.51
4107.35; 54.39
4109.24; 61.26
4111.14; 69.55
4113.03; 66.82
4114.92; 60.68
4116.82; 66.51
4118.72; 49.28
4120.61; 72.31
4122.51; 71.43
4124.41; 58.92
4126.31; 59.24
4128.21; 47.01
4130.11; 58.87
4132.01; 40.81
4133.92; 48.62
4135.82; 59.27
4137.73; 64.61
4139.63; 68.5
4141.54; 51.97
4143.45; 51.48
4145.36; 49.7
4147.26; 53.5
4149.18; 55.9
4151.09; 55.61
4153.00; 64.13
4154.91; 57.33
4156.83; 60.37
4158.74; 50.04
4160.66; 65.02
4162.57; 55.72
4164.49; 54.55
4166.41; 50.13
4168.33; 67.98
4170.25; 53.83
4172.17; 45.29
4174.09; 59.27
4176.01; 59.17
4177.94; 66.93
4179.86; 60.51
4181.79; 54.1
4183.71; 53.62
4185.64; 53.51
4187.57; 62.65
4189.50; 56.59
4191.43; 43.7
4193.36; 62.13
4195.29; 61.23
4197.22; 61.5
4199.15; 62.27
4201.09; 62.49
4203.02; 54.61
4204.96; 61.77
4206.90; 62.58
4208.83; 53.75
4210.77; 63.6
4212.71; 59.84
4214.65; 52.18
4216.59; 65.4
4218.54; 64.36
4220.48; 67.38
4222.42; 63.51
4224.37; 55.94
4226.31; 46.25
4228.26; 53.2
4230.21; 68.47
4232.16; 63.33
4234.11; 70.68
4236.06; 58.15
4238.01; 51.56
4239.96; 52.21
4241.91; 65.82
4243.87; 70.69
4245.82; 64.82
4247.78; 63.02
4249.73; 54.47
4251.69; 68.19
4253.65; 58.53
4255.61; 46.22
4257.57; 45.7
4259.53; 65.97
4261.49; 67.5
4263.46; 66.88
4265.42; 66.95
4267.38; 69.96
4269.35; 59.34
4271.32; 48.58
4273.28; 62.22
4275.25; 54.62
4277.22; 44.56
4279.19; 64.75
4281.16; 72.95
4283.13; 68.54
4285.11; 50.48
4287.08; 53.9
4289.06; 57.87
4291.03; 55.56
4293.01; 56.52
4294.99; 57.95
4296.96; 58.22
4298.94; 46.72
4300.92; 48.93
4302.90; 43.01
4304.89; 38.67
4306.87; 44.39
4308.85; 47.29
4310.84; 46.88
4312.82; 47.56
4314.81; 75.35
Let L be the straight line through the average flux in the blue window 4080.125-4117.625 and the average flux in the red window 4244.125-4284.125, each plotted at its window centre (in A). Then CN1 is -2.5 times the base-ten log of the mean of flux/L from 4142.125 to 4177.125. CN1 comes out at 0.08 mag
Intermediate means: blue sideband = 60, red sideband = 60.9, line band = 56.1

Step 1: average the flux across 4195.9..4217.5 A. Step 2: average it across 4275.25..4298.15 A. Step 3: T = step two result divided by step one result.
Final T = 1.0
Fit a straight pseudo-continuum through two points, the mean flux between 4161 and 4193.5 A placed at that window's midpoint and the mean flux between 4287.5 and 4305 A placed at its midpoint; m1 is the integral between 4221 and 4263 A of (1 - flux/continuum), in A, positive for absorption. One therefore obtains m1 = -4.5 A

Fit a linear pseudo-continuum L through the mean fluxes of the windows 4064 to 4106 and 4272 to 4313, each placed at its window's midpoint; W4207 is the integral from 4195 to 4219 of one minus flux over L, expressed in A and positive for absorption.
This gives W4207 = -2.4 A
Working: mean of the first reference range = 56.9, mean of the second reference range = 53.5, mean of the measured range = 60.3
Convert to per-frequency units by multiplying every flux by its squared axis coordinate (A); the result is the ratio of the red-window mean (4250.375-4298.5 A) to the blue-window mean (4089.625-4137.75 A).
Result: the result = 1.10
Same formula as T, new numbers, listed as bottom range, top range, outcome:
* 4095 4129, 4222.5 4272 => 1.03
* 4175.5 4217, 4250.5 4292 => 1.01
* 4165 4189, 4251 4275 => 1.05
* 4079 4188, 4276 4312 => 0.91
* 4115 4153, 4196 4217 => 1.05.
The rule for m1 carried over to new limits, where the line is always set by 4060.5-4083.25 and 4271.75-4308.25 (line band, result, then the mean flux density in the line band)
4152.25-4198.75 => -2.0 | 57.5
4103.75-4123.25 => -2.4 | 62.4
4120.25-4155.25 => -1.1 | 57.1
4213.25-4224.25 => -1.4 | 61.9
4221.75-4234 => -1.0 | 59.2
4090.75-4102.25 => 0.0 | 55.6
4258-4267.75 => -2.1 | 66.1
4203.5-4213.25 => -0.9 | 60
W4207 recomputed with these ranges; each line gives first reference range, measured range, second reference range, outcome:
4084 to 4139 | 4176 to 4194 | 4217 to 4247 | 1.0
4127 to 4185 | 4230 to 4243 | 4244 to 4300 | -0.7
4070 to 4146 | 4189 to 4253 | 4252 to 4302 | -2.3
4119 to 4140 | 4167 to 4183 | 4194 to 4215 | 0.3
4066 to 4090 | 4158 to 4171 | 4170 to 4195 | 0.0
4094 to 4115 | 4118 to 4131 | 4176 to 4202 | -0.5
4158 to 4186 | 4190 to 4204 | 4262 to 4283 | -0.1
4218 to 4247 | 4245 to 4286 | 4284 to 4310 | -3.3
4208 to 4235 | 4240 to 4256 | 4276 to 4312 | -1.0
